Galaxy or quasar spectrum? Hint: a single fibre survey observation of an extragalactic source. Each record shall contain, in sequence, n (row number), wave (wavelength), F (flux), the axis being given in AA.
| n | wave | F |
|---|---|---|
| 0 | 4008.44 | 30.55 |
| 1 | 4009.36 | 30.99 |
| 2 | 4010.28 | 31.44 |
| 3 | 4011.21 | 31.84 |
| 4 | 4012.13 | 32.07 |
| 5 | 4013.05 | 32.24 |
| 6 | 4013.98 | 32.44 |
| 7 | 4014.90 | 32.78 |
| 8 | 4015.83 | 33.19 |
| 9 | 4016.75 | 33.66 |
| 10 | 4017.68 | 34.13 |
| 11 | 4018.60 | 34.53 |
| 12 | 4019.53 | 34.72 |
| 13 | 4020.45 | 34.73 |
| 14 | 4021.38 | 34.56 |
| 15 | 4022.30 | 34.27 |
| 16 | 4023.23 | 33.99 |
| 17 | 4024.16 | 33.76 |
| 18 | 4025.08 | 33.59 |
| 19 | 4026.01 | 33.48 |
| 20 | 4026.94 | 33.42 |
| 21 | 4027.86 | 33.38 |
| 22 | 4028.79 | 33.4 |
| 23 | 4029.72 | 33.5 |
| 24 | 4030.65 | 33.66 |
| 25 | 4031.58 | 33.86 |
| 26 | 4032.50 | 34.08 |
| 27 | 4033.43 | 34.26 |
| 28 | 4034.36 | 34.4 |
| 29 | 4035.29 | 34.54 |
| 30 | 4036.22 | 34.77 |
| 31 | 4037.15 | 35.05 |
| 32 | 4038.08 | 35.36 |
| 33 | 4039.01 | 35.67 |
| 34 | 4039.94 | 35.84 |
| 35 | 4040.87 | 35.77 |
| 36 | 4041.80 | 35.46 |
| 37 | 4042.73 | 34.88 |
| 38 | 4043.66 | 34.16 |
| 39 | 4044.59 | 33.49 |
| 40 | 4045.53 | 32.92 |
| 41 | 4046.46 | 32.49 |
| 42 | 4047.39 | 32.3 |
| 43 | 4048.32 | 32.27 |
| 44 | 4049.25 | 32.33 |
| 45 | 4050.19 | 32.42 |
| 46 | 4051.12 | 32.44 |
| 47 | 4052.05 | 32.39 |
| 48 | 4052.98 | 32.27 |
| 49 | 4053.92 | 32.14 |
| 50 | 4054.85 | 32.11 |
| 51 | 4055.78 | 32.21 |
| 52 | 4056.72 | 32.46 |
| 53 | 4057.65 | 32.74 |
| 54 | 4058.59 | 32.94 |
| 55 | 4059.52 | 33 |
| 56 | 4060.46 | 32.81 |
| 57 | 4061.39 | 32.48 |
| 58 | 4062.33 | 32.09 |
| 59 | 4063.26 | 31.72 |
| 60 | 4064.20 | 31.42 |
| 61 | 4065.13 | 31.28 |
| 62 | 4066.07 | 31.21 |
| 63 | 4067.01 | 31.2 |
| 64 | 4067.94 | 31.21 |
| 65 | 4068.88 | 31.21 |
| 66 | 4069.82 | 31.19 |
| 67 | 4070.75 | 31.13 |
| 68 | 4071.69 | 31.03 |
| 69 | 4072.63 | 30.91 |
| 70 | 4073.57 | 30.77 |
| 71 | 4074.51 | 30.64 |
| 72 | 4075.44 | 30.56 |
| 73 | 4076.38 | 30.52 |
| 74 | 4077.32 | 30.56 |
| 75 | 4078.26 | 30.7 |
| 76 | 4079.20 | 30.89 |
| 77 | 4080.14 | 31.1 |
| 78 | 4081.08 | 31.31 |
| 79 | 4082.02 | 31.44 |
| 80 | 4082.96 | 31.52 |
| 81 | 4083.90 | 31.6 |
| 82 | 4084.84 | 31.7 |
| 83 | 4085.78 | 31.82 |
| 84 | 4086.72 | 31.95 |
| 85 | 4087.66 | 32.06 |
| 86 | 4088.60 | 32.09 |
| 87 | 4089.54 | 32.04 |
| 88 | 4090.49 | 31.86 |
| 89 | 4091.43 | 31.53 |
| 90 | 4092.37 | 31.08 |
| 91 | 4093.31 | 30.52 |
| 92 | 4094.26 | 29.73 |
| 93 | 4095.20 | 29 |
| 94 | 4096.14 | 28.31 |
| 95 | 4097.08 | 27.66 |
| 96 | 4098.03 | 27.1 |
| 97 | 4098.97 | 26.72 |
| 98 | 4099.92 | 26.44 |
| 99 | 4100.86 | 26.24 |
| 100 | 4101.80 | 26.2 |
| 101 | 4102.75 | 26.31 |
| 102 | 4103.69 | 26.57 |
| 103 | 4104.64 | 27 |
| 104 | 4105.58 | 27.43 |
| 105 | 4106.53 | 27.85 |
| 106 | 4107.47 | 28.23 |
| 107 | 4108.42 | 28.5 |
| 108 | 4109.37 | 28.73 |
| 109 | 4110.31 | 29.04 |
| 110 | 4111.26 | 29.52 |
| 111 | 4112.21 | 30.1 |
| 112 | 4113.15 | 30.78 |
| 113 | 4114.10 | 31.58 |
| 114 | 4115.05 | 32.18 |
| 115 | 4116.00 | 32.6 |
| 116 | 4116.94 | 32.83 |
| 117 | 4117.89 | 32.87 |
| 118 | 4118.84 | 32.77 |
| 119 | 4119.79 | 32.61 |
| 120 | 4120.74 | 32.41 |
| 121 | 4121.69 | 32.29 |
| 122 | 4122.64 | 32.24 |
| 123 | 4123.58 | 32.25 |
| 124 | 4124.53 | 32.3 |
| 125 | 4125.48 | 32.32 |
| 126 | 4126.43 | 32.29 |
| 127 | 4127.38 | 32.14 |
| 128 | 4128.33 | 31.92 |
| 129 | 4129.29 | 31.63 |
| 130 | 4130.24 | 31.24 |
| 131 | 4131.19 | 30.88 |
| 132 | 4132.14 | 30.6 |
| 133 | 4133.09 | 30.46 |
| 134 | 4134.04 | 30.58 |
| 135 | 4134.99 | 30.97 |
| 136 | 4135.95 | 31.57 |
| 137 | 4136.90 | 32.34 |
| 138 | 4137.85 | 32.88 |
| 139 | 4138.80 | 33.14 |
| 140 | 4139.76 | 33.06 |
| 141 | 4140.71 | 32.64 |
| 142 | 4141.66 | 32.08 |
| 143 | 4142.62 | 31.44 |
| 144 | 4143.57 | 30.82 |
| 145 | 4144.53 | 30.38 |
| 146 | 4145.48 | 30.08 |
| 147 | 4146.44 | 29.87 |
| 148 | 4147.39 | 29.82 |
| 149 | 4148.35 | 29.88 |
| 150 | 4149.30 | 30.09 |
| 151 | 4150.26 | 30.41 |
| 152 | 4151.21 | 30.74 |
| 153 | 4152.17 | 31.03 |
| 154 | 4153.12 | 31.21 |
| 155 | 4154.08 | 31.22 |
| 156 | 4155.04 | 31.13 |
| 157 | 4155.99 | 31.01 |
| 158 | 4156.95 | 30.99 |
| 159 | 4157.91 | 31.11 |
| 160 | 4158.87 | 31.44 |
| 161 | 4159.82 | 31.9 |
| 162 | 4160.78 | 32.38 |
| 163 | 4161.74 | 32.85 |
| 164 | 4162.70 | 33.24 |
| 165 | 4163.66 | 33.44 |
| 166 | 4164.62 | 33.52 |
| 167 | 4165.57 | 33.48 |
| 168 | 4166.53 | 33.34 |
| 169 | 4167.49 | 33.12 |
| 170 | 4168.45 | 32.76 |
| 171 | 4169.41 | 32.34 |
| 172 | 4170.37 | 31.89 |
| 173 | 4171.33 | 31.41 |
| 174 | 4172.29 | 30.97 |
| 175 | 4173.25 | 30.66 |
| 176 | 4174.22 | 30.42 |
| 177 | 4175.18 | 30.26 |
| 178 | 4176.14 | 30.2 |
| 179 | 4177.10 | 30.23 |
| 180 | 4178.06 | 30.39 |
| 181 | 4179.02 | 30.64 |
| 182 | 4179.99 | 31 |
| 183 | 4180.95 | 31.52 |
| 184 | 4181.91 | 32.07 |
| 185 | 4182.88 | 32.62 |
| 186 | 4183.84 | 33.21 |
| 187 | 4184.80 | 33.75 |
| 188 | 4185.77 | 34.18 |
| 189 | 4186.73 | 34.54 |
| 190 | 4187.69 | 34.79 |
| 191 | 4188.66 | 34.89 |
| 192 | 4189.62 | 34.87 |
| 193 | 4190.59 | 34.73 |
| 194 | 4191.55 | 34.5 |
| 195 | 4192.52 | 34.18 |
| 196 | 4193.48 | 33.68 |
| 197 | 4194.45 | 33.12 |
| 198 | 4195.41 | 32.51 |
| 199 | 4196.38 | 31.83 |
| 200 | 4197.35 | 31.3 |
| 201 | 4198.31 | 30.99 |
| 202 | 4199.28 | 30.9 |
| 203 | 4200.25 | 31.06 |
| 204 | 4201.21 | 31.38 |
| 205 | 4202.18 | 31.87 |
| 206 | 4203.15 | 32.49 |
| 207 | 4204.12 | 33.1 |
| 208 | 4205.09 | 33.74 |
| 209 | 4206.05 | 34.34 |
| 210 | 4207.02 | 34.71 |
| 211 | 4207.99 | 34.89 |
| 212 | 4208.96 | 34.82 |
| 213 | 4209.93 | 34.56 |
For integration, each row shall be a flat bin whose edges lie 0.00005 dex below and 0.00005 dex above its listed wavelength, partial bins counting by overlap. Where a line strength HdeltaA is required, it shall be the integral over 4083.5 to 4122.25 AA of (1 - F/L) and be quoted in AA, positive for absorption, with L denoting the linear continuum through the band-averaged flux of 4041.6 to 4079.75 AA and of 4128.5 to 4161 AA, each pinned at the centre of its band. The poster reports 2.0 AA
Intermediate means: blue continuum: 32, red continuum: 31.2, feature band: 29.9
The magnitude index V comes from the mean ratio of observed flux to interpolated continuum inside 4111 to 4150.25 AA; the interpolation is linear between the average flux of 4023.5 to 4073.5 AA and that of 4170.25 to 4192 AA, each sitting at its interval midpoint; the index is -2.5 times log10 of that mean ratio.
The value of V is 0.03 mag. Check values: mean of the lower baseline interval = 33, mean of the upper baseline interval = 32.3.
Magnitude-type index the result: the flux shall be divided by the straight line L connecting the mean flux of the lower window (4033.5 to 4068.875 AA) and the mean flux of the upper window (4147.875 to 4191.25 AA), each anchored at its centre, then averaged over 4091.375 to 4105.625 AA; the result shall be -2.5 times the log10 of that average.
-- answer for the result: 0.171 mag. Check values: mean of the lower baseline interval 33.1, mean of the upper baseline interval 32.1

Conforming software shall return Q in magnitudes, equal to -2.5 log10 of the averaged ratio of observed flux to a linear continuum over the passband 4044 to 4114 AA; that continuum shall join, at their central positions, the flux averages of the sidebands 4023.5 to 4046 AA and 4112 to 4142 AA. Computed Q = 0.09 mag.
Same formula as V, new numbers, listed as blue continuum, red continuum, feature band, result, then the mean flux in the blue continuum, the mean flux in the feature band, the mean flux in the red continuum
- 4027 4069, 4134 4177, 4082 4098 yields 0.06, 33.2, 30.8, 31.6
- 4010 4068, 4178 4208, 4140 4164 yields 0.06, 33.3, 31.3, 32.9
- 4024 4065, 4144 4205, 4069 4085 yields 0.07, 33.4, 31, 32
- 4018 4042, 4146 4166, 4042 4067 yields 0.04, 34.4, 32.5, 31.5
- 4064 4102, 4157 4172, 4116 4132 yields -0.02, 30.5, 32.2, 32.5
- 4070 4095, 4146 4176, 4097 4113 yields 0.13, 31.2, 27.7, 31.5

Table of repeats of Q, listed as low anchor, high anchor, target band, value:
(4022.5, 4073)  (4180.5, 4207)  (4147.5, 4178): 0.05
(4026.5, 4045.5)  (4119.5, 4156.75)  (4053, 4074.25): 0.06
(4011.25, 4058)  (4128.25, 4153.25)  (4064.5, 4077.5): 0.06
